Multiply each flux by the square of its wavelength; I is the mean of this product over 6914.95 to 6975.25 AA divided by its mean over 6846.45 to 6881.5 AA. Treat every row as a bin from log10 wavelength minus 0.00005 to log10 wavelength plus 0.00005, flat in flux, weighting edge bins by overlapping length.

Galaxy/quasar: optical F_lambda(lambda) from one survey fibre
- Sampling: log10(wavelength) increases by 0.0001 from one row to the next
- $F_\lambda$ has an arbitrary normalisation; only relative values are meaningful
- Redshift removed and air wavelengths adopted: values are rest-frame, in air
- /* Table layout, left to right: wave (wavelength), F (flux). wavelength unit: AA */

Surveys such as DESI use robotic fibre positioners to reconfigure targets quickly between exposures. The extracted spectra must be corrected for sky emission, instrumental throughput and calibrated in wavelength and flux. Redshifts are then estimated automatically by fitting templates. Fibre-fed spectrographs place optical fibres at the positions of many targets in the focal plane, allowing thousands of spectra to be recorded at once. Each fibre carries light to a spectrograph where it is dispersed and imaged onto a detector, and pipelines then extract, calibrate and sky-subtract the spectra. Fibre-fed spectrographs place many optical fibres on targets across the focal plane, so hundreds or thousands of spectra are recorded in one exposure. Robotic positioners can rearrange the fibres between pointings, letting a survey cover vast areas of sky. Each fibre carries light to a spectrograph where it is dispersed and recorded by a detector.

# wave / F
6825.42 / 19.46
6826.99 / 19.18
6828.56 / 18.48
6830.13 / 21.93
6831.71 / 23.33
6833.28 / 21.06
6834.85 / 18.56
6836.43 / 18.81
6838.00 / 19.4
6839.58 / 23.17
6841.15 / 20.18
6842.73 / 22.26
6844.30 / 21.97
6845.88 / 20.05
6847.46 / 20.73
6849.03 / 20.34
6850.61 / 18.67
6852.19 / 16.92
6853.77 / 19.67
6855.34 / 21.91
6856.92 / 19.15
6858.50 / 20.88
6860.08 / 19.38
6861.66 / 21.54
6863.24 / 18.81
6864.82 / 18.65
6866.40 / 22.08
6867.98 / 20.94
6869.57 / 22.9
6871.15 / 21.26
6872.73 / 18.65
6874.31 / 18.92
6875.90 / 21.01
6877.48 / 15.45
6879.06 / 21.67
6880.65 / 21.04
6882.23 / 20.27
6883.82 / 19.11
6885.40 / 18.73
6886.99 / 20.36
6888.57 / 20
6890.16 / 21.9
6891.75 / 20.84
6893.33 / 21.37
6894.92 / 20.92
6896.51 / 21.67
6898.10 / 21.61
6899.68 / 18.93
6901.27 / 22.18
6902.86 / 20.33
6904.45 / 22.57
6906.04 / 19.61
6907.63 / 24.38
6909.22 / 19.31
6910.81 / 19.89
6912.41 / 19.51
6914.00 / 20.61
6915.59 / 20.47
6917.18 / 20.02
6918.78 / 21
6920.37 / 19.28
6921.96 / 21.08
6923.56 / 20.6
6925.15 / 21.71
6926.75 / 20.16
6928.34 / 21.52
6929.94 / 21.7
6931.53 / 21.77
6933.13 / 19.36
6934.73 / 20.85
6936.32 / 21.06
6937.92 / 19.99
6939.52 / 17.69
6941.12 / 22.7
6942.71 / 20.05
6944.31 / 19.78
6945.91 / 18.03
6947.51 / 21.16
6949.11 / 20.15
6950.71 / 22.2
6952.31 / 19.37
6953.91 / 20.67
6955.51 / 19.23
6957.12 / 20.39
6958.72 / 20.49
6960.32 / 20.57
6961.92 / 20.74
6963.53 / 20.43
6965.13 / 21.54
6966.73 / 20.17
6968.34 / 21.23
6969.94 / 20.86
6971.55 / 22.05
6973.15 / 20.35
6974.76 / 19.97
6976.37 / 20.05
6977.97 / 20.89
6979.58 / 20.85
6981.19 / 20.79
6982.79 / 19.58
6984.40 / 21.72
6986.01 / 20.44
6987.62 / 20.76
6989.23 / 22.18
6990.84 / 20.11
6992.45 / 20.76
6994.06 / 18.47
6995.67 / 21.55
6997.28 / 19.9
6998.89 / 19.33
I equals 1.05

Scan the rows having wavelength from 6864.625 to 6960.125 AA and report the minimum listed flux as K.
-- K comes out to 15.45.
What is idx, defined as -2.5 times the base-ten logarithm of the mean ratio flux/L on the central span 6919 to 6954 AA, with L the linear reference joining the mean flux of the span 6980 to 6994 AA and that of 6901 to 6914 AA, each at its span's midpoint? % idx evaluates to 0.016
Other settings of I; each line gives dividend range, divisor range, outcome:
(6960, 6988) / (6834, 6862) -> 1.07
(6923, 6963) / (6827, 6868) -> 1.04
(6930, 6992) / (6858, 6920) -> 1.02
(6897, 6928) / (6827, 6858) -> 1.04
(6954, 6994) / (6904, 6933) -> 1.01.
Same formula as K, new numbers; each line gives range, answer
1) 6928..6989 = 17.69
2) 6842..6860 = 16.92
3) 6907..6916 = 19.31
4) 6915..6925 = 19.28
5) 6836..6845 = 18.81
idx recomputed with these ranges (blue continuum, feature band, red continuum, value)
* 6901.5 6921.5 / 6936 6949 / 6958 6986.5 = 0.03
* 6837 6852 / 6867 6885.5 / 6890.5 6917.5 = 0.04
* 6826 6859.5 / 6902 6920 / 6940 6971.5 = -0.01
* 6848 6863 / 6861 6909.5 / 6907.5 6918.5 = -0.02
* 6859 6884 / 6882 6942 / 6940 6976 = -0.02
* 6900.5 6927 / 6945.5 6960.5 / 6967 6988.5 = 0.02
